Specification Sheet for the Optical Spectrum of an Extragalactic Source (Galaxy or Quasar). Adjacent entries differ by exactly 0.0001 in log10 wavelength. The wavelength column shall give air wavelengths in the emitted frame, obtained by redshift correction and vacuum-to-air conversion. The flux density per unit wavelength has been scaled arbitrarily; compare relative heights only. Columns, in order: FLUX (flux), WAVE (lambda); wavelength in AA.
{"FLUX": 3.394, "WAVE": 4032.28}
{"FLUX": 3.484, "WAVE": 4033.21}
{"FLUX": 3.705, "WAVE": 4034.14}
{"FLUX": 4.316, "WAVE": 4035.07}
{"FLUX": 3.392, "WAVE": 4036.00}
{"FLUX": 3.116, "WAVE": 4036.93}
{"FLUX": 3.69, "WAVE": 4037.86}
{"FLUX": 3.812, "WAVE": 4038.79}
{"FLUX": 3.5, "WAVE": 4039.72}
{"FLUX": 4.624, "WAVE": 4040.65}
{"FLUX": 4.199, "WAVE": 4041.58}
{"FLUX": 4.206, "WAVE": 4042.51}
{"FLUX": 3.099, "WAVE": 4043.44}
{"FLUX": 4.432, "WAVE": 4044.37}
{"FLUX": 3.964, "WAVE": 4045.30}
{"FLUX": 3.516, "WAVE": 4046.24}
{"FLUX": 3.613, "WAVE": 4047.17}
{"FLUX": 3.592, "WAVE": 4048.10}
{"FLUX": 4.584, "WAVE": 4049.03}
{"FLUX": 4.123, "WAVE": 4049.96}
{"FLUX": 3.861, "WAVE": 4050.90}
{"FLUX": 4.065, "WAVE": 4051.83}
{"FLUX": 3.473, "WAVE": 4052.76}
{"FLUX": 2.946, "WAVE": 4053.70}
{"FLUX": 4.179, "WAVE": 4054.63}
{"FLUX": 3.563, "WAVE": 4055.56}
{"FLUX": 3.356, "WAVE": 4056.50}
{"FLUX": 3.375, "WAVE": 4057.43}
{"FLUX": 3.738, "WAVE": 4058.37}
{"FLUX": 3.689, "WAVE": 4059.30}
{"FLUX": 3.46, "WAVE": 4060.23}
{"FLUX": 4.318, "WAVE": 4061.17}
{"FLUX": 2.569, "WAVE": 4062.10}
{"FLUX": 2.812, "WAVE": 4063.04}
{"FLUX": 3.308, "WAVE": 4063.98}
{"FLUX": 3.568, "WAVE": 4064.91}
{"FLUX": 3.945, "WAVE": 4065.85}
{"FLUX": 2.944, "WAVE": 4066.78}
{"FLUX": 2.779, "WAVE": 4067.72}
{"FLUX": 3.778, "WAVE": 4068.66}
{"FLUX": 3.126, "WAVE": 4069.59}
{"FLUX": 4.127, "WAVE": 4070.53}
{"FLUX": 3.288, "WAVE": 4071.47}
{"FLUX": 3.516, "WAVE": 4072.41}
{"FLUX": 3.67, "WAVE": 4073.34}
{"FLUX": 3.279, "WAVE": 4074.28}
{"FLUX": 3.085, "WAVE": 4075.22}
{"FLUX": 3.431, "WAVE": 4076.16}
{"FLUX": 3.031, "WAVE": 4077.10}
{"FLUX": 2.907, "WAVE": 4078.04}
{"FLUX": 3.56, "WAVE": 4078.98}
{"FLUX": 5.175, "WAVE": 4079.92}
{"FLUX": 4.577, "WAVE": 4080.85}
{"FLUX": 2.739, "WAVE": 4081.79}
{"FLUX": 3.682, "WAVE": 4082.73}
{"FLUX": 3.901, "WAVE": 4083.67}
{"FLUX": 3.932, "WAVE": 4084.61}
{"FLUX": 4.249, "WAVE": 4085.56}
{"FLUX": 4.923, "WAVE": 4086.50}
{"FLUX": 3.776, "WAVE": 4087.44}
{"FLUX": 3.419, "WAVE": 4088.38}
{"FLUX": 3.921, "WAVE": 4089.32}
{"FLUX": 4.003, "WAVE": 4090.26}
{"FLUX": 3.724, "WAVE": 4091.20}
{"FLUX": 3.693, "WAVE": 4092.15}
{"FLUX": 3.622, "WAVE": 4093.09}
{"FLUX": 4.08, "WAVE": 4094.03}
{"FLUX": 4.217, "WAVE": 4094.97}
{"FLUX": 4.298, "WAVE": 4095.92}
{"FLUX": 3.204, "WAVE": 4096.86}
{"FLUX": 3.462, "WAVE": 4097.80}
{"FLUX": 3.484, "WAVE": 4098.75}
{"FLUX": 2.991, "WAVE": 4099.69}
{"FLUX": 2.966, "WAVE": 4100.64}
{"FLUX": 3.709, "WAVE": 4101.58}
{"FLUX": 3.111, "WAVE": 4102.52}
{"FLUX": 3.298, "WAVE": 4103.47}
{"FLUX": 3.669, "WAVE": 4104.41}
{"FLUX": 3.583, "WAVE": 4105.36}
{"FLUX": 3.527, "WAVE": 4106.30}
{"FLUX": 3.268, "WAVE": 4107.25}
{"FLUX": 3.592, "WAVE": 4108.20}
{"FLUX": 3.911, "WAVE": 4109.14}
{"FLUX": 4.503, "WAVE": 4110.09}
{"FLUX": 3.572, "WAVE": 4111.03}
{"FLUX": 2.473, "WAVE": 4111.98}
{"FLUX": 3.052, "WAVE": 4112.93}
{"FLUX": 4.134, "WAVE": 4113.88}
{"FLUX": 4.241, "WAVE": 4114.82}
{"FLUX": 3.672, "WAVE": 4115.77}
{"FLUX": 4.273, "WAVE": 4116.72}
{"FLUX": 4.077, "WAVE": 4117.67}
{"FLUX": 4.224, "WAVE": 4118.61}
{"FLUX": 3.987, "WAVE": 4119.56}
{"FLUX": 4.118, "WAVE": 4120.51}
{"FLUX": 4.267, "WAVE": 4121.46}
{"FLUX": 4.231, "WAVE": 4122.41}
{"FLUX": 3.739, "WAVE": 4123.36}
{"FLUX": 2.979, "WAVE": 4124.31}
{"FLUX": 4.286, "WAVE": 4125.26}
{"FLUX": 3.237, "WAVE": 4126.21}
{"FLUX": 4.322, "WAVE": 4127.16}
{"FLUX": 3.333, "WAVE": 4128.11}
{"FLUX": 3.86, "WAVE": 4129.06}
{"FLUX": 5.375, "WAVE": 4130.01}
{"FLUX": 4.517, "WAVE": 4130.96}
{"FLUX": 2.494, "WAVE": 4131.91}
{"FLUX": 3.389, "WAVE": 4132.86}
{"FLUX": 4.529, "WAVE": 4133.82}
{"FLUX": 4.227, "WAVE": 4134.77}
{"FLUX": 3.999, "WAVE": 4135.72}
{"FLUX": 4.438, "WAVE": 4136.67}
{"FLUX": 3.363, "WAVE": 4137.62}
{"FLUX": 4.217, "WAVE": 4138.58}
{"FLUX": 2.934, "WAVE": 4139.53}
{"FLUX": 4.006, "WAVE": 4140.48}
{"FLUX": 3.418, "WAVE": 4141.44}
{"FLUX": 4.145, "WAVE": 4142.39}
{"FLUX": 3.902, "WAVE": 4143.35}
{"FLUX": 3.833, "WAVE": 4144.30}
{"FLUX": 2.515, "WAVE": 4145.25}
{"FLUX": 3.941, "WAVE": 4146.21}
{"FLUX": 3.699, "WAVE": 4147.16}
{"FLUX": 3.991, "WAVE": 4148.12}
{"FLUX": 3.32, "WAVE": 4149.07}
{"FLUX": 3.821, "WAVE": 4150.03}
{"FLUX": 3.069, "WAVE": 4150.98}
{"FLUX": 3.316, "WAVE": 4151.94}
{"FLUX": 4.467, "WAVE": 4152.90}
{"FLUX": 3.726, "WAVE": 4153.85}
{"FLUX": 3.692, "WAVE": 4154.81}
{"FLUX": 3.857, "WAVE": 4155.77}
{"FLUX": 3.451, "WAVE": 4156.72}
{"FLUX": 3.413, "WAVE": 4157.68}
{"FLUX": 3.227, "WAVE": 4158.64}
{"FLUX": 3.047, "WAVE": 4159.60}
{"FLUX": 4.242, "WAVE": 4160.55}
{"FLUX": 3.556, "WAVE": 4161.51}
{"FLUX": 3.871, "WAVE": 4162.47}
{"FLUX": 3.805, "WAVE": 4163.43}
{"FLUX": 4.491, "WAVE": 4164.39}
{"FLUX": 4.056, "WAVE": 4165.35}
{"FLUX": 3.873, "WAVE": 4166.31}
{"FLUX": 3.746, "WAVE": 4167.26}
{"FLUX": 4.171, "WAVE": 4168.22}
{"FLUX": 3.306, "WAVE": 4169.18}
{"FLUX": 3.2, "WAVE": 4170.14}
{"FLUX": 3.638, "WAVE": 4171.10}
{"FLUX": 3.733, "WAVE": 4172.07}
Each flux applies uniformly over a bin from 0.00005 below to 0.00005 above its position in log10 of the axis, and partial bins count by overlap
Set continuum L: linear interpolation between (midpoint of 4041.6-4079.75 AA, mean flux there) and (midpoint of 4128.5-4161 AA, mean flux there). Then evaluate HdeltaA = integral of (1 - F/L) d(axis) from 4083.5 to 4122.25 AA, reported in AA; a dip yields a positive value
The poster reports -1.1 AA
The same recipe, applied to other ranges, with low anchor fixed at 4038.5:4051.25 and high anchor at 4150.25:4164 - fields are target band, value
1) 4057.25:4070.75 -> 1.6 AA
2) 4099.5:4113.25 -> 1.3 AA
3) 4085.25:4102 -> 0.2 AA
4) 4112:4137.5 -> -1.4 AA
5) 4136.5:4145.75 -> 0.1 AA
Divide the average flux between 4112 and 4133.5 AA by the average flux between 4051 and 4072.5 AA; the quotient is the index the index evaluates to 1.11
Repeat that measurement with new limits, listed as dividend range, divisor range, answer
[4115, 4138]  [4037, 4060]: 1.05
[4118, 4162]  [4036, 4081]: 1.04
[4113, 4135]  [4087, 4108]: 1.10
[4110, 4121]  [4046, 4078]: 1.09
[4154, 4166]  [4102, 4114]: 1.07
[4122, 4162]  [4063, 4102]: 1.03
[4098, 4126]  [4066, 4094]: 1.01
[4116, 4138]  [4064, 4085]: 1.12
